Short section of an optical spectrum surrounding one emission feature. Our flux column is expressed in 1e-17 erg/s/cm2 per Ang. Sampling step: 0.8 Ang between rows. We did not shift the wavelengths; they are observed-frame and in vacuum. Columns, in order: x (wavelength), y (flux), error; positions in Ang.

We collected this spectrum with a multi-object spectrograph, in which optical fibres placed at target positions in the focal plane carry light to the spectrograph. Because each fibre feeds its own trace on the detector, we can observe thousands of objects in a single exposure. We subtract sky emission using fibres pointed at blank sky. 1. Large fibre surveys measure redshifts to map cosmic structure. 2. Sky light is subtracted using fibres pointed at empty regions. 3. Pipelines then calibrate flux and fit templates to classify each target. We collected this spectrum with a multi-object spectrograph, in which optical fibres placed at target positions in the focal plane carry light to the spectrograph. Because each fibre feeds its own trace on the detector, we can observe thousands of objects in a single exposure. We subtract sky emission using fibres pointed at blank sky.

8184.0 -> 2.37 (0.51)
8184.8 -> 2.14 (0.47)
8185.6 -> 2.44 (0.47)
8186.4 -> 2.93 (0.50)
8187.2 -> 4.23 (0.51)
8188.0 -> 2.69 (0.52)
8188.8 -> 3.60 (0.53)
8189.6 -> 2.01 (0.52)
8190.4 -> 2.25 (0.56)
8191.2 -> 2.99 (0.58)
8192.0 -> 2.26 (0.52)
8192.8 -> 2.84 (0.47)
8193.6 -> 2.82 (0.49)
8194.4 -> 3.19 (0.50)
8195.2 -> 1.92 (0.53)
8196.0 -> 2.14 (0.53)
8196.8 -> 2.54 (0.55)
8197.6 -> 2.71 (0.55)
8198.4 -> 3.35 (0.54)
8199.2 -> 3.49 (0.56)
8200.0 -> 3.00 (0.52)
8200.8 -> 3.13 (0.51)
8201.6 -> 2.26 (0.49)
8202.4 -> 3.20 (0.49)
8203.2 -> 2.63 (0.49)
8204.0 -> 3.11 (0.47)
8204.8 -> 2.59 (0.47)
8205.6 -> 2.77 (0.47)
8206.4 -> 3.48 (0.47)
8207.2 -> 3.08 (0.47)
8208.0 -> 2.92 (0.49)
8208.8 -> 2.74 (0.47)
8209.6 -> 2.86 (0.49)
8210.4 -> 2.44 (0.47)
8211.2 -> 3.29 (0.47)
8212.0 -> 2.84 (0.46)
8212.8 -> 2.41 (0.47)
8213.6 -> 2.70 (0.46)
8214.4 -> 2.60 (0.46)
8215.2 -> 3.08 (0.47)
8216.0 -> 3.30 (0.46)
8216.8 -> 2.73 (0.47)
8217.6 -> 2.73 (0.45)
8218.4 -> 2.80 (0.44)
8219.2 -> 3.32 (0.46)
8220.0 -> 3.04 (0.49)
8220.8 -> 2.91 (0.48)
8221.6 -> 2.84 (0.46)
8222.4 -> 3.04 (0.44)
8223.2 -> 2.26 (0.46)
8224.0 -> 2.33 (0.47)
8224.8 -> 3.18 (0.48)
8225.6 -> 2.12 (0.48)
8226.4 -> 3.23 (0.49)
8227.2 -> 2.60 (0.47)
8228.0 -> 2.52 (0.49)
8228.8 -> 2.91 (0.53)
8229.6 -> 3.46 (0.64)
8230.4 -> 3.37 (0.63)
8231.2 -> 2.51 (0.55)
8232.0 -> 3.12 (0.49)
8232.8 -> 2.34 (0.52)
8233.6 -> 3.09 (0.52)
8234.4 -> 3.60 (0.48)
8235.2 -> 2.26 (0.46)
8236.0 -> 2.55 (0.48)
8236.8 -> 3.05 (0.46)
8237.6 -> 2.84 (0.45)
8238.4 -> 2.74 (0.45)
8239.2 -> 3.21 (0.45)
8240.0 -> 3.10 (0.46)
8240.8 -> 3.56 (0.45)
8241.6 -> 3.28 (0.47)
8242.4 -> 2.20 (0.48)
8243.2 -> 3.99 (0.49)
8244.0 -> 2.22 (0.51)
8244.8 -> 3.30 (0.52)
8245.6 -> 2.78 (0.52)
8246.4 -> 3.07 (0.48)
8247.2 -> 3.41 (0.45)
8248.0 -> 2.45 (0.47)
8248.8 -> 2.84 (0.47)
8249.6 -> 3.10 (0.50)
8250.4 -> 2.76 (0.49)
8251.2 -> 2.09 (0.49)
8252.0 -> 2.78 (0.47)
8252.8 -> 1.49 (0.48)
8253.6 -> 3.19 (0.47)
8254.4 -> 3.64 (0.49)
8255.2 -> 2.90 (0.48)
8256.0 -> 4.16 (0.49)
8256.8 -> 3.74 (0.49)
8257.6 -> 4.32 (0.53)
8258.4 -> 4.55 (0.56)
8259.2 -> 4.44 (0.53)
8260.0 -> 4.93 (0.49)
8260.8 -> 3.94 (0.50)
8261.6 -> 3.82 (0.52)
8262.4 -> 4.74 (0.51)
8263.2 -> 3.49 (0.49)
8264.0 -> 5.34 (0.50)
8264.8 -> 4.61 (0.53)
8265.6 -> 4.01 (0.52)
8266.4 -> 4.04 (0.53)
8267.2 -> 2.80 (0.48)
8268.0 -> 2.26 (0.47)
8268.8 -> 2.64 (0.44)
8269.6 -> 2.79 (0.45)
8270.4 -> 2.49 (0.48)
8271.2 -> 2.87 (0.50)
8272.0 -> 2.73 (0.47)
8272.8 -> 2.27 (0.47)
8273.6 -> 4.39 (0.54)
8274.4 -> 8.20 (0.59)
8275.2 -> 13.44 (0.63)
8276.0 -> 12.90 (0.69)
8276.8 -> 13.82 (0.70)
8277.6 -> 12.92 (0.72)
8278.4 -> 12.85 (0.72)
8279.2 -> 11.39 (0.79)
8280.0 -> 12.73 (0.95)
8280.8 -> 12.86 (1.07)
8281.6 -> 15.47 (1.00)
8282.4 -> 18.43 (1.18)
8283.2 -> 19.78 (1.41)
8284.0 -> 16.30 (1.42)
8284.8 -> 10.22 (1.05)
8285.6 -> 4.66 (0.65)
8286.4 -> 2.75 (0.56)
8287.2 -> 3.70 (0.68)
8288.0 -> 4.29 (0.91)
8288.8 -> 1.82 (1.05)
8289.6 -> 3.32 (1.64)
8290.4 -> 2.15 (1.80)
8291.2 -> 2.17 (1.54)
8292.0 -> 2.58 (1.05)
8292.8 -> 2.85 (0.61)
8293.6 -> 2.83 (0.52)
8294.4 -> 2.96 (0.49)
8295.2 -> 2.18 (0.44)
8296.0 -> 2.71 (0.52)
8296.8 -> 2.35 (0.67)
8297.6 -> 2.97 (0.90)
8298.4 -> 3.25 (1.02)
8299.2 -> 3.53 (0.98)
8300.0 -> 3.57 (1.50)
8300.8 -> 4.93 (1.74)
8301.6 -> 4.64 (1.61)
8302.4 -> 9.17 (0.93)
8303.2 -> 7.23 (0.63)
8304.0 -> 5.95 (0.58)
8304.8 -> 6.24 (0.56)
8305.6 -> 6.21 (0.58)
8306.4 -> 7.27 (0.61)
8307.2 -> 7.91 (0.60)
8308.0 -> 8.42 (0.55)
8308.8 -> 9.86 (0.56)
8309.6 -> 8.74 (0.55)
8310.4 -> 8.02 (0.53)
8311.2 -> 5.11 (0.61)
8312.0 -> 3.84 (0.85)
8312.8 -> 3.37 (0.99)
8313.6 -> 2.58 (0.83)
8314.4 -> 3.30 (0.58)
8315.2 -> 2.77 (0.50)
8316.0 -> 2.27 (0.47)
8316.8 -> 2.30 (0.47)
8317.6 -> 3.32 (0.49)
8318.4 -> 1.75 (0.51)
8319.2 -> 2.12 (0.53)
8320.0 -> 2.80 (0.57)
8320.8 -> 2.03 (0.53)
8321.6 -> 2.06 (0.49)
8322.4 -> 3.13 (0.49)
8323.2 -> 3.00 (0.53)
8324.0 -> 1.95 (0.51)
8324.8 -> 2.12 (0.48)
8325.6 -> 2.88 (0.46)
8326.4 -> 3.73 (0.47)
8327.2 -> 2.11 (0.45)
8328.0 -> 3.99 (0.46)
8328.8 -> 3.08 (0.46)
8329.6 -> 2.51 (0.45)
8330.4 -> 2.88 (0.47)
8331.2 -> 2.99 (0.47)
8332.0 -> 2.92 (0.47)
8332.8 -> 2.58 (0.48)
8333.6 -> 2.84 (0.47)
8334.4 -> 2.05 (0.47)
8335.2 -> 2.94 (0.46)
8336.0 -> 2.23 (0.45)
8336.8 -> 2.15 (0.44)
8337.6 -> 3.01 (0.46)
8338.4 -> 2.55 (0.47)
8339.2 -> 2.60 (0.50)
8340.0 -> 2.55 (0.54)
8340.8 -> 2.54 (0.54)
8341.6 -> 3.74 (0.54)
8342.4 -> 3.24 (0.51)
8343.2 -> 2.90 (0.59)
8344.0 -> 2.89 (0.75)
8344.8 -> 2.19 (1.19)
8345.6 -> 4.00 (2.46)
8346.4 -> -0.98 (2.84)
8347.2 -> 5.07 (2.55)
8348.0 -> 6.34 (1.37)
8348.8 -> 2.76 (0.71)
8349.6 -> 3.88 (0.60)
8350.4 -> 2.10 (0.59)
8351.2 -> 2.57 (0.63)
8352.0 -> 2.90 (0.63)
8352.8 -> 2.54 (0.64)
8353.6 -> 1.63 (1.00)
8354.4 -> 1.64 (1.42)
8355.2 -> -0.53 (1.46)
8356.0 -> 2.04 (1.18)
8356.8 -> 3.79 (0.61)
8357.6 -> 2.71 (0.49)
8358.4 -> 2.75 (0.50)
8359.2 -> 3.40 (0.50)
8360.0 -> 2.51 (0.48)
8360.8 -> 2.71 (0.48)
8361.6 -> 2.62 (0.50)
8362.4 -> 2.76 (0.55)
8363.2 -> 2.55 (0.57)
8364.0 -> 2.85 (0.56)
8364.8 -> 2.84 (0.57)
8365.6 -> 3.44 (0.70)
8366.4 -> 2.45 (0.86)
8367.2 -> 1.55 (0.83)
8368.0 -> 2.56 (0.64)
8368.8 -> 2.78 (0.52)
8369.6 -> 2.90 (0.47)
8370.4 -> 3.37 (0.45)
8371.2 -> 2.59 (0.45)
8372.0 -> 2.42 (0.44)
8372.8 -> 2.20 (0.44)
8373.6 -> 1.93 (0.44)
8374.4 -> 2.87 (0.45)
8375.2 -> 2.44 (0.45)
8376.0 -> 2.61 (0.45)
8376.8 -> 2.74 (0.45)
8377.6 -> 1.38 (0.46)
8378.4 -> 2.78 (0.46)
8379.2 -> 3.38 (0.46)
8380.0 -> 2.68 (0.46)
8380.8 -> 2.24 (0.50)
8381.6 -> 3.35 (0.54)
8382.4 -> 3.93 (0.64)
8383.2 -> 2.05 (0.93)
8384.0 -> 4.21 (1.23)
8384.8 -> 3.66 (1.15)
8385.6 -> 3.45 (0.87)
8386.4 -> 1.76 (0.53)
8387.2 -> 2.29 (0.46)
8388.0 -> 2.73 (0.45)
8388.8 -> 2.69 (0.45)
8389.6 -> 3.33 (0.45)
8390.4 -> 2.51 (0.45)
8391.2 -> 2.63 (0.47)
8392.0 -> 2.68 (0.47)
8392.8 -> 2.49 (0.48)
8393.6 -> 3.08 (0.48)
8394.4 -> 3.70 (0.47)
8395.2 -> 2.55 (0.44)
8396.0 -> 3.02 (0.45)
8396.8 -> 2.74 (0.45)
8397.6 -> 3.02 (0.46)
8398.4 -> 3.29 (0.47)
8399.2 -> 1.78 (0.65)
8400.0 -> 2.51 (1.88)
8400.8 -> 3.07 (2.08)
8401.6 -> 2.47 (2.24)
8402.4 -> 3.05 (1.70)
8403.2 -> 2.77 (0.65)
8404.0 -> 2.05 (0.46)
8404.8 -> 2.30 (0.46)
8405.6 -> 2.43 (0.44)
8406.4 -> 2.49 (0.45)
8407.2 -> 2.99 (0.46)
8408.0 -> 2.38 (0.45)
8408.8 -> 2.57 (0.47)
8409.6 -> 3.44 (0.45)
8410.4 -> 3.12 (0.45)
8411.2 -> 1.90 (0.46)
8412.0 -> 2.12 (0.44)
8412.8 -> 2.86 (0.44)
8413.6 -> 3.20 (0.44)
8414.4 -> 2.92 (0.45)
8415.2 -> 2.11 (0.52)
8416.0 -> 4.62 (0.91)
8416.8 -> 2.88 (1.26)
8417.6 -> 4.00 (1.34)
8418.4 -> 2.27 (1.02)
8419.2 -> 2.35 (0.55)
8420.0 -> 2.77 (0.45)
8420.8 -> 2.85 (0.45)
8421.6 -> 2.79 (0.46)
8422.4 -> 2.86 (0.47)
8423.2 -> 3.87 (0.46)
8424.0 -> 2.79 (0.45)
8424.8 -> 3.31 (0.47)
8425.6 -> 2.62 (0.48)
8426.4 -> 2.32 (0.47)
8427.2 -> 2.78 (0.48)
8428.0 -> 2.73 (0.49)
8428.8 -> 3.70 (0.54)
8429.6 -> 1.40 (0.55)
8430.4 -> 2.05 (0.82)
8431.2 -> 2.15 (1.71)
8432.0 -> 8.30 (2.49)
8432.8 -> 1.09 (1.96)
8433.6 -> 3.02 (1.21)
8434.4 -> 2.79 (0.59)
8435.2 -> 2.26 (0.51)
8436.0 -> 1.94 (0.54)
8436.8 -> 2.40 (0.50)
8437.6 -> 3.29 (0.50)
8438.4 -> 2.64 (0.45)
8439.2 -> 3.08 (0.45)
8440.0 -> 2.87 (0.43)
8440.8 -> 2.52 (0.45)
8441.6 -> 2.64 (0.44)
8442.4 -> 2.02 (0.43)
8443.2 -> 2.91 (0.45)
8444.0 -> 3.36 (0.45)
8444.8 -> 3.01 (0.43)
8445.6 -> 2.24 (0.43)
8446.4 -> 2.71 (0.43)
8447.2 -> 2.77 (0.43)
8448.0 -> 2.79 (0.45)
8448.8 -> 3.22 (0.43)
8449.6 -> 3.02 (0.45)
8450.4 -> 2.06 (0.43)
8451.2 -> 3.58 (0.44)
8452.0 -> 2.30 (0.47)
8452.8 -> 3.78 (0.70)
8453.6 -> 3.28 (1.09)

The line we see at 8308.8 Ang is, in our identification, [N II] 6583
